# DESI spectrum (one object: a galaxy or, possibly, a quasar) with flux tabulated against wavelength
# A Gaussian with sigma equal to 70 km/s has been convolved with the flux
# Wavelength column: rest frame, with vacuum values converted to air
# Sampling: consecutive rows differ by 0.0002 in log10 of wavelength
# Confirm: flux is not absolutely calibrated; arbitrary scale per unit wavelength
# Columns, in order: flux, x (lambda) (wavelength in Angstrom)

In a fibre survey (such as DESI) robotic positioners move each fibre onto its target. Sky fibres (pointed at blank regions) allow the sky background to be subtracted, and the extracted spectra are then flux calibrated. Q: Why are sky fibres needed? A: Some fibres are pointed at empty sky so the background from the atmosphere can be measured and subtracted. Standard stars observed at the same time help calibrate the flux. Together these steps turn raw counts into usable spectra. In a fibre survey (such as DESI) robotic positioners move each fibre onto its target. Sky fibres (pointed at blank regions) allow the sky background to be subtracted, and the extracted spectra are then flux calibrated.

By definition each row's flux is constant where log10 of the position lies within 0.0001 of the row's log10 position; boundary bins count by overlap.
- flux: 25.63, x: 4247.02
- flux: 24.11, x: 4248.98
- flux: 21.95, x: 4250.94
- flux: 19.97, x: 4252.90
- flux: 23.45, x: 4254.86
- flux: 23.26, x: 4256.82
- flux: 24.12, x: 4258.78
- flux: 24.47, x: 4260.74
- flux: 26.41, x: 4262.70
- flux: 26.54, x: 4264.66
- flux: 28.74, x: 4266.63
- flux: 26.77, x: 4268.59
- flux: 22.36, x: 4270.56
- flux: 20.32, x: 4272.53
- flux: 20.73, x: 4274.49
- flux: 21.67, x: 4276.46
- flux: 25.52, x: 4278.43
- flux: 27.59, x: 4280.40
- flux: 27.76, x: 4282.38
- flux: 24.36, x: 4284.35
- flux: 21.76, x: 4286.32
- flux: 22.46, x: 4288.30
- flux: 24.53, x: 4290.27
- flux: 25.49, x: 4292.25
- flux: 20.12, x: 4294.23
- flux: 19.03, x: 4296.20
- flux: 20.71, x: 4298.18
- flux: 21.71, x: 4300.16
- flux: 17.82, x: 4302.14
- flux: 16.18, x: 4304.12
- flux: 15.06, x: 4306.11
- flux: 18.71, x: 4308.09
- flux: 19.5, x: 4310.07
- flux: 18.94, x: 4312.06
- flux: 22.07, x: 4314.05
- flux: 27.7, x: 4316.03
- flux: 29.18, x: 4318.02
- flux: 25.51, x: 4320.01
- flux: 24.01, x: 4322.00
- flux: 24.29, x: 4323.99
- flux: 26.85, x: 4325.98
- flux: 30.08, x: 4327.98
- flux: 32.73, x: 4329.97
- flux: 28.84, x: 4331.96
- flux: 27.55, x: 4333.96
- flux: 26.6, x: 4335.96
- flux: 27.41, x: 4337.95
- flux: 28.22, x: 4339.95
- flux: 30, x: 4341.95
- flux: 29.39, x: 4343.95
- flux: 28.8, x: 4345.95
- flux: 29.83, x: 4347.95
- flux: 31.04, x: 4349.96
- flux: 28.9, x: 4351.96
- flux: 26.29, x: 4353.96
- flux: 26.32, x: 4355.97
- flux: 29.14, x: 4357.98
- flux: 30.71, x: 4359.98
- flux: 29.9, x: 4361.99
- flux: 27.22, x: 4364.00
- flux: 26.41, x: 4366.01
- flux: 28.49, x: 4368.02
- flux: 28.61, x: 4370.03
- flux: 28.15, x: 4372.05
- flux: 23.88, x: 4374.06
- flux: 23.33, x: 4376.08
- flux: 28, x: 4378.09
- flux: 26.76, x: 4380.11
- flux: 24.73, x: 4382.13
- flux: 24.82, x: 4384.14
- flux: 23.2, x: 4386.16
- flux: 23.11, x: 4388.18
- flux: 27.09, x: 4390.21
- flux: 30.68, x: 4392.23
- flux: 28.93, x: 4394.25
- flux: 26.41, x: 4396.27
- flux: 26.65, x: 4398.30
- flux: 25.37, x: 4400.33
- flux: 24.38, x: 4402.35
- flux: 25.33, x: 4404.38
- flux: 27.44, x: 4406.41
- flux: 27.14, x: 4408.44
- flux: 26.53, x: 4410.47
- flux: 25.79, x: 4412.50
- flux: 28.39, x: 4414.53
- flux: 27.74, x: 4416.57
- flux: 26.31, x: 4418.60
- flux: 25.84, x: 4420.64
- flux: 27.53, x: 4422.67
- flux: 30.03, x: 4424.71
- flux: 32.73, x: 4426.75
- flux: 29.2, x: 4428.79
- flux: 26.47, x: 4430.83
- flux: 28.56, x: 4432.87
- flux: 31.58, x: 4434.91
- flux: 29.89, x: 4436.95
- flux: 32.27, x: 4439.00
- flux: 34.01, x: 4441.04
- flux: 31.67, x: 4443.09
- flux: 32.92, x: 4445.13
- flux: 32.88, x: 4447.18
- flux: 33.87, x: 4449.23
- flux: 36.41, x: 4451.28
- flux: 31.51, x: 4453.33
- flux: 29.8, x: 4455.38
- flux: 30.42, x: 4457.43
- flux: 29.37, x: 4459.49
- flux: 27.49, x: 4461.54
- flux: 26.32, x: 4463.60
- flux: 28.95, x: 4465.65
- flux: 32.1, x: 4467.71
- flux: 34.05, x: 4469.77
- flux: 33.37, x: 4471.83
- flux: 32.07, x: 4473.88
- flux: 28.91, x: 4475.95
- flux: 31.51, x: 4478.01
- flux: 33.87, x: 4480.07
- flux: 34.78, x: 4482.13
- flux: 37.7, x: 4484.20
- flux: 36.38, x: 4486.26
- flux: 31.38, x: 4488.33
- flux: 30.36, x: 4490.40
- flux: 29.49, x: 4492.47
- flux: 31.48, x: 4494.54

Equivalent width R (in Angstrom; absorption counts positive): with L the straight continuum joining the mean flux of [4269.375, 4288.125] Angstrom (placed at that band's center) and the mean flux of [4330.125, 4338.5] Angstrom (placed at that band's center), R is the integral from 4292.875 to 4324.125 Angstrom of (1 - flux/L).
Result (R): 5.8 Angstrom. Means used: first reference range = 23.5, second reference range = 28.1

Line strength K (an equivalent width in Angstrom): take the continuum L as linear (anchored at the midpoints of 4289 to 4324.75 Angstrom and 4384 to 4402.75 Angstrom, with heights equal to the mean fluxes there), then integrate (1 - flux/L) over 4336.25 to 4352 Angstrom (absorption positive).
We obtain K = -3.6 Angstrom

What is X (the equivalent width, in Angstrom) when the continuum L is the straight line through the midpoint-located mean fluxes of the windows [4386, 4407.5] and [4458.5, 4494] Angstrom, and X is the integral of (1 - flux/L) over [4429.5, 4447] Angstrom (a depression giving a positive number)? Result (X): -1.11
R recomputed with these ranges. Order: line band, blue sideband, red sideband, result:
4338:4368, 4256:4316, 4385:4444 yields -3.9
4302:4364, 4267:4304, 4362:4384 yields -3.1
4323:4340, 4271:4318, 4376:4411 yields -3.3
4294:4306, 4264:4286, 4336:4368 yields 3.2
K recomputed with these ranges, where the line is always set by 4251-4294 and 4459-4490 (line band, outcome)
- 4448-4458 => -0.5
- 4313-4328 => 0.0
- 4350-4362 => -0.6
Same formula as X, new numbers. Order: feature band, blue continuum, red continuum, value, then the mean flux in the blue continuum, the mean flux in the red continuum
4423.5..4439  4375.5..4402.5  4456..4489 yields -0.52 Angstrom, 26.1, 31.8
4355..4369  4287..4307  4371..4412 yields -2.32 Angstrom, 20.4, 26.1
